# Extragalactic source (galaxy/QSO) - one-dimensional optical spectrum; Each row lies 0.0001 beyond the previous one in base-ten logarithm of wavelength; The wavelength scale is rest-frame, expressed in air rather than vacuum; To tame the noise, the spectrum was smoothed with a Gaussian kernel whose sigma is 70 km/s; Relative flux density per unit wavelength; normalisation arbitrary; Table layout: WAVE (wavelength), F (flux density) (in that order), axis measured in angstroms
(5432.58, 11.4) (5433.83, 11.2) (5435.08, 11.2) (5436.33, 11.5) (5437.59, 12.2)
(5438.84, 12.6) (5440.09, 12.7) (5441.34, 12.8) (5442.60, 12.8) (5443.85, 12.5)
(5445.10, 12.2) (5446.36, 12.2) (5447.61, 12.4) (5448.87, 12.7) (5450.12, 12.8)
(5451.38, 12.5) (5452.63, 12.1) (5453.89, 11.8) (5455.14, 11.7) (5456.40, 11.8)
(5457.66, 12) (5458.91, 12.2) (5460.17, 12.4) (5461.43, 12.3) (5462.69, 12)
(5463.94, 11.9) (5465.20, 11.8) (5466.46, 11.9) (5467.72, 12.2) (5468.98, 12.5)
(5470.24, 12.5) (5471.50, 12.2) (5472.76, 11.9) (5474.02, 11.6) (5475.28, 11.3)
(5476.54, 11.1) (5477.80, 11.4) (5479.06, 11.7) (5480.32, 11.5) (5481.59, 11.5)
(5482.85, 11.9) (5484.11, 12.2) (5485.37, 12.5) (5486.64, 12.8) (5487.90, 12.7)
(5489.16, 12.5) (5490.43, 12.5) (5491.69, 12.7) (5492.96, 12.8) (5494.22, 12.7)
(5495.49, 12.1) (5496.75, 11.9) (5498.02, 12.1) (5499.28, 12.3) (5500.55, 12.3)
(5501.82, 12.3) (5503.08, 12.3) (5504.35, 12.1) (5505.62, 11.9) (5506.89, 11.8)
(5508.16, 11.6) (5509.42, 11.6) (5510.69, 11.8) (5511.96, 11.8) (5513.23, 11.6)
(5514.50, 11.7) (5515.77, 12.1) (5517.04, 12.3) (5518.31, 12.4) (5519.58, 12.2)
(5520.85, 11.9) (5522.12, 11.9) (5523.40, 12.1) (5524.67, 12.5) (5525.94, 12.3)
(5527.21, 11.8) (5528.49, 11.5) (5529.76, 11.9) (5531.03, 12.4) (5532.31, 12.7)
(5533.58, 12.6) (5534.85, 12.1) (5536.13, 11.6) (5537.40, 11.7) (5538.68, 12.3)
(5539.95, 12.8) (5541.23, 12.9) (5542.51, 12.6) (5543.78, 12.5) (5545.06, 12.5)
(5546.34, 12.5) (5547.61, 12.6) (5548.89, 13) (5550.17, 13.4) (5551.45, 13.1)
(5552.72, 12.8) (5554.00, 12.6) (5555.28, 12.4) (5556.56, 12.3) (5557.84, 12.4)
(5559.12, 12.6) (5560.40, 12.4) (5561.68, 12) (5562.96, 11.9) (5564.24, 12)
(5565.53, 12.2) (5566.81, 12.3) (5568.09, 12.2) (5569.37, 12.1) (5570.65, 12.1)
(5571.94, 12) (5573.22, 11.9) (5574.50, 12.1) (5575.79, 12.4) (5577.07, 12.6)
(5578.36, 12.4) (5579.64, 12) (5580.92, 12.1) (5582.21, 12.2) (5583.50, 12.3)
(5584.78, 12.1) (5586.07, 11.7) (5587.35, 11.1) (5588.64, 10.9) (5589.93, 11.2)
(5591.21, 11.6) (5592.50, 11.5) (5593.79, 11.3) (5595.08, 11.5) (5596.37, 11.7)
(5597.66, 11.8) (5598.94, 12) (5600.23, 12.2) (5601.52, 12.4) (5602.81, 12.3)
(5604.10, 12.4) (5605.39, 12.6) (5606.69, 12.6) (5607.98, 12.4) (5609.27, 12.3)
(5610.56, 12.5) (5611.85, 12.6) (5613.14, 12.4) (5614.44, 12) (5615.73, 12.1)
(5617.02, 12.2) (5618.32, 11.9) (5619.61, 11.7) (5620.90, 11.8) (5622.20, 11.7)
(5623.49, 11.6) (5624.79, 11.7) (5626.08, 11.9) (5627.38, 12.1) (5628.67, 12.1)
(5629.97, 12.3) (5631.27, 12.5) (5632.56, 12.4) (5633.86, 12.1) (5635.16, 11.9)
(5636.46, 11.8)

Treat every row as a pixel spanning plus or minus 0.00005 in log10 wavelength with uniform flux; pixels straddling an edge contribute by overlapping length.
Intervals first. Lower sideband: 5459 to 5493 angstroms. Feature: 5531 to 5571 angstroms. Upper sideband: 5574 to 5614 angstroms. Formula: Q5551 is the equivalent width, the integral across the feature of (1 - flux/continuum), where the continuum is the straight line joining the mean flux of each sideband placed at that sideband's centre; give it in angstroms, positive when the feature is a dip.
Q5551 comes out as -1.3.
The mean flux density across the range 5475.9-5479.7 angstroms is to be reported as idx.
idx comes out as 11.4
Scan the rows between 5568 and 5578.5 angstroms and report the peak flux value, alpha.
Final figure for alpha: 12.6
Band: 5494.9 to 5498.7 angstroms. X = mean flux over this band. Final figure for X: 12.1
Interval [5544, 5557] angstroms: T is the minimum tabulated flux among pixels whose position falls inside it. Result 12.3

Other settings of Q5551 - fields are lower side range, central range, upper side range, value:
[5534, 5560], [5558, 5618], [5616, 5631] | 0.7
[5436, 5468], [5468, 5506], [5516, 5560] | 0.5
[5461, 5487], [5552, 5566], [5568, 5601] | -0.5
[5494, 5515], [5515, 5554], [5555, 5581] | -0.9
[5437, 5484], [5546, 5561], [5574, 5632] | -0.8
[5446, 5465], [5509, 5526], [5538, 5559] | 0.7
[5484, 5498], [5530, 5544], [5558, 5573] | -0.1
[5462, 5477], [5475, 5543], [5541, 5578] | 0.2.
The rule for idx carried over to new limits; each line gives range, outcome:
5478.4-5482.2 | 11.6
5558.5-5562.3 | 12.3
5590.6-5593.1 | 11.5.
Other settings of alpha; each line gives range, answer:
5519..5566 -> 13.4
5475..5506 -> 12.8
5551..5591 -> 13.1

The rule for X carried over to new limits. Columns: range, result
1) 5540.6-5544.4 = 12.7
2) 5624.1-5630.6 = 12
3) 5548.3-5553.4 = 13.1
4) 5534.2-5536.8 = 11.9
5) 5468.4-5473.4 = 12.3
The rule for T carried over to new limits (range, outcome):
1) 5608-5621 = 11.7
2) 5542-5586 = 11.9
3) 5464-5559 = 11.1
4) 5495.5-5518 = 11.6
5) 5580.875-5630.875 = 10.9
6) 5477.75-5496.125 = 11.4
